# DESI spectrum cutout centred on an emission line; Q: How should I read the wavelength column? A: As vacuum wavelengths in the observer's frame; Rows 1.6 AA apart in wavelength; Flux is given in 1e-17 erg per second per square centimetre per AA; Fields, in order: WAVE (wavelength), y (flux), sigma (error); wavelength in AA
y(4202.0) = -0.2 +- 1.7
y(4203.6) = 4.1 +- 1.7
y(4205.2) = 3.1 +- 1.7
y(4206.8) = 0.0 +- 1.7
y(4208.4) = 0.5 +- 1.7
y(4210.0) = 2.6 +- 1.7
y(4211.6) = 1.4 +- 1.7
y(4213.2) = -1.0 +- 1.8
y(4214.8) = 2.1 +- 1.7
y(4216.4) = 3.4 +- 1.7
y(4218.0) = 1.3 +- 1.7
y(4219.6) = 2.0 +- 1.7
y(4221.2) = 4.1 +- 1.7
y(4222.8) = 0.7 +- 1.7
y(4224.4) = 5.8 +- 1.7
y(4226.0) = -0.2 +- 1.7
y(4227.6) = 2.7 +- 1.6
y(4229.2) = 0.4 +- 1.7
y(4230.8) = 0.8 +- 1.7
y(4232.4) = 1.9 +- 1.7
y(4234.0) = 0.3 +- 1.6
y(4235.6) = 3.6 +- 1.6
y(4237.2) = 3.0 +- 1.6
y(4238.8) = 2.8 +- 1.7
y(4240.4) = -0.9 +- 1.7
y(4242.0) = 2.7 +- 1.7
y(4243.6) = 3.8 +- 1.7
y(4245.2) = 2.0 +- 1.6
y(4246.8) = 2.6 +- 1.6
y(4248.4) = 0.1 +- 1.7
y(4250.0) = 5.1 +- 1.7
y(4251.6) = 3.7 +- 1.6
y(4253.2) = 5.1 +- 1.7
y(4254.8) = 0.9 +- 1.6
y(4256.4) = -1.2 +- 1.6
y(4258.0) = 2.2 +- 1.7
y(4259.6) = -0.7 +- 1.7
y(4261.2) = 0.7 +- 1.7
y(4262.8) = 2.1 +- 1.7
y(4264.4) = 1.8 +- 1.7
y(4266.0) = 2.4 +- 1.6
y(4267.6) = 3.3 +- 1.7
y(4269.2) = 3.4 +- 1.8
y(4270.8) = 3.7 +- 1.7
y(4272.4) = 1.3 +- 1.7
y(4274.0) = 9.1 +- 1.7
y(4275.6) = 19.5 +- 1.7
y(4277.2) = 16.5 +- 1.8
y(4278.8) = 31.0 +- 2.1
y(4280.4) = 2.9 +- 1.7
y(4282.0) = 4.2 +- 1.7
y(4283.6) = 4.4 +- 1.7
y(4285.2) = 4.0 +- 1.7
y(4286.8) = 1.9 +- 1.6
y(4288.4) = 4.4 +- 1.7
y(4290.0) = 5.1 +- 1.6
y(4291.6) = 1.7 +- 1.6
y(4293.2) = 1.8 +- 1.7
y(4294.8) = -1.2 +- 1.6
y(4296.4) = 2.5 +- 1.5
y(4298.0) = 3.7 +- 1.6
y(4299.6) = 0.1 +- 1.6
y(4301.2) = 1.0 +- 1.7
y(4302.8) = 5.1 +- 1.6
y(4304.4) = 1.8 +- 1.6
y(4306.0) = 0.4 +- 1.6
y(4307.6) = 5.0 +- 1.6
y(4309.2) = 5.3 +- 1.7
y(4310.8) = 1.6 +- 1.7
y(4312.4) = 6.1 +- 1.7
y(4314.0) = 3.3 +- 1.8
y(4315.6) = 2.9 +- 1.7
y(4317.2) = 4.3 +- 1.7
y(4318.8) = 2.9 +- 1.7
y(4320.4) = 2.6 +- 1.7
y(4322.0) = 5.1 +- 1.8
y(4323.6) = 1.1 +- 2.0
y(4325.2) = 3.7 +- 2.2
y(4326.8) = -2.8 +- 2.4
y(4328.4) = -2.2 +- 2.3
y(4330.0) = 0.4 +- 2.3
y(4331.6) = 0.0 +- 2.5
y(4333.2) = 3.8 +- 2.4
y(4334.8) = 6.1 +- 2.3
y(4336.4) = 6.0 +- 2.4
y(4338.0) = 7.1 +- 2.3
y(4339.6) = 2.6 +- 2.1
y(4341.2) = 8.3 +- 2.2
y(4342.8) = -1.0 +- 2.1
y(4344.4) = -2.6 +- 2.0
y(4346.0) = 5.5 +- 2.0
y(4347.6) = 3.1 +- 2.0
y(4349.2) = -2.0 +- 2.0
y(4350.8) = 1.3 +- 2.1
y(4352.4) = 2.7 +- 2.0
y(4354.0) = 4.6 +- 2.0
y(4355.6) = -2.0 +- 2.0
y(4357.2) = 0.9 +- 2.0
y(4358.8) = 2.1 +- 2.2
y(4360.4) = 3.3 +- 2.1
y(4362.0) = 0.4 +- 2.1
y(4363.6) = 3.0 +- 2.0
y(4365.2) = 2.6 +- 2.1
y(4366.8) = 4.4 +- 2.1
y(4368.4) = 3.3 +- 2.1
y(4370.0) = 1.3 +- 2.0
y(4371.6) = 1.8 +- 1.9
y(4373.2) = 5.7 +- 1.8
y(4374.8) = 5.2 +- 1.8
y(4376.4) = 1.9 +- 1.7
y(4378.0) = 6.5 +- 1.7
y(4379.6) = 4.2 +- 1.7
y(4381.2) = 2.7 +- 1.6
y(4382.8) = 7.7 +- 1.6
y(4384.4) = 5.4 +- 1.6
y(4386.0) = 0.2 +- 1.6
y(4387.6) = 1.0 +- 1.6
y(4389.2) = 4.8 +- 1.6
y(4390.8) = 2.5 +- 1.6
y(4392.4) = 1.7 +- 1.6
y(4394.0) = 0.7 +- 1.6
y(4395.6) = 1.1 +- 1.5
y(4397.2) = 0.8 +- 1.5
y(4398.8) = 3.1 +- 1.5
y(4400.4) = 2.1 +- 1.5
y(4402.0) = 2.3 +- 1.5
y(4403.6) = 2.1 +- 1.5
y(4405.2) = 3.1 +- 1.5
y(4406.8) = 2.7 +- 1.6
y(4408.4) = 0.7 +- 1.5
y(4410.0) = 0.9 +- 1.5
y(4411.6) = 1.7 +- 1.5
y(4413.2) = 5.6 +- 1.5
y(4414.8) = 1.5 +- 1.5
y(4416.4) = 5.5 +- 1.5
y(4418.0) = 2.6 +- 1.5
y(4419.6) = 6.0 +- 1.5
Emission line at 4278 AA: [O II]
